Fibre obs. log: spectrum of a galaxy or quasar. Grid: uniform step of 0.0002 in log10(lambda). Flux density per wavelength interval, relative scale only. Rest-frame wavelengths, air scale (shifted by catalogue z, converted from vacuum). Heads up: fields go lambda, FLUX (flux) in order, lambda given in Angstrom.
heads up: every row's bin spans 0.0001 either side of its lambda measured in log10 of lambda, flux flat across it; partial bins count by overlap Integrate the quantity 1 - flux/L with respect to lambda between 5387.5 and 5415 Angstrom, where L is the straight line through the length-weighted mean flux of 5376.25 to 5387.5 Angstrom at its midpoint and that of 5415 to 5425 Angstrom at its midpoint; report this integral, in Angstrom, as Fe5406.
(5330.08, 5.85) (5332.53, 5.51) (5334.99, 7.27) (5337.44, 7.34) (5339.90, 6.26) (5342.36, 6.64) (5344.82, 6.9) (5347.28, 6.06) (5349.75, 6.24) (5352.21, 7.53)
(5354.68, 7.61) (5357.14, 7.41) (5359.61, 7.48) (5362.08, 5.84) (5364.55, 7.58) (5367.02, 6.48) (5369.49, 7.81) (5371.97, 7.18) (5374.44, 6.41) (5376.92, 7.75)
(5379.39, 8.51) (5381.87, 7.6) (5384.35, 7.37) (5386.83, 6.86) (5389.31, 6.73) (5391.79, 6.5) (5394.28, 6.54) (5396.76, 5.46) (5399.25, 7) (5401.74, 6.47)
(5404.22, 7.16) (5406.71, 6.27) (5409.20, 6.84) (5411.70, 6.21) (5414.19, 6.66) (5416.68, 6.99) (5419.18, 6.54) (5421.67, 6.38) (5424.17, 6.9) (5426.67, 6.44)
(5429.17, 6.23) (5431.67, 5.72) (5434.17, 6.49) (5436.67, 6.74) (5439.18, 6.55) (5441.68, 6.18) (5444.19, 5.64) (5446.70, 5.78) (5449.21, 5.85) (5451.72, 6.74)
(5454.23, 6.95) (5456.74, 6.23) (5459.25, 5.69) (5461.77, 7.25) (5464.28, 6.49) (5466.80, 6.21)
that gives 2.4 Angstrom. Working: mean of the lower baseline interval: 7.65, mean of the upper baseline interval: 6.69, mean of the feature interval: 6.54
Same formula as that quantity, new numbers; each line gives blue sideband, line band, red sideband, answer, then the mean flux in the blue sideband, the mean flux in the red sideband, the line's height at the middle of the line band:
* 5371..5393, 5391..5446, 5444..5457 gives 2.1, 7.22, 6.24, 6.7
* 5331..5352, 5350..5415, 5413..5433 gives -4.3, 6.57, 6.48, 6.53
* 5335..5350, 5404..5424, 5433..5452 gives -0.9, 6.65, 6.22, 6.34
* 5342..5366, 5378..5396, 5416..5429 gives -0.9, 6.94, 6.6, 6.77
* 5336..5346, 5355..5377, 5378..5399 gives -0.7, 6.8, 6.95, 6.88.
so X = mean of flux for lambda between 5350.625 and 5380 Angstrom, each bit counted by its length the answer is 7.26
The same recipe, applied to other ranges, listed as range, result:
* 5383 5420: 6.64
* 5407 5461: 6.37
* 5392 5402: 6.37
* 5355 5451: 6.71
